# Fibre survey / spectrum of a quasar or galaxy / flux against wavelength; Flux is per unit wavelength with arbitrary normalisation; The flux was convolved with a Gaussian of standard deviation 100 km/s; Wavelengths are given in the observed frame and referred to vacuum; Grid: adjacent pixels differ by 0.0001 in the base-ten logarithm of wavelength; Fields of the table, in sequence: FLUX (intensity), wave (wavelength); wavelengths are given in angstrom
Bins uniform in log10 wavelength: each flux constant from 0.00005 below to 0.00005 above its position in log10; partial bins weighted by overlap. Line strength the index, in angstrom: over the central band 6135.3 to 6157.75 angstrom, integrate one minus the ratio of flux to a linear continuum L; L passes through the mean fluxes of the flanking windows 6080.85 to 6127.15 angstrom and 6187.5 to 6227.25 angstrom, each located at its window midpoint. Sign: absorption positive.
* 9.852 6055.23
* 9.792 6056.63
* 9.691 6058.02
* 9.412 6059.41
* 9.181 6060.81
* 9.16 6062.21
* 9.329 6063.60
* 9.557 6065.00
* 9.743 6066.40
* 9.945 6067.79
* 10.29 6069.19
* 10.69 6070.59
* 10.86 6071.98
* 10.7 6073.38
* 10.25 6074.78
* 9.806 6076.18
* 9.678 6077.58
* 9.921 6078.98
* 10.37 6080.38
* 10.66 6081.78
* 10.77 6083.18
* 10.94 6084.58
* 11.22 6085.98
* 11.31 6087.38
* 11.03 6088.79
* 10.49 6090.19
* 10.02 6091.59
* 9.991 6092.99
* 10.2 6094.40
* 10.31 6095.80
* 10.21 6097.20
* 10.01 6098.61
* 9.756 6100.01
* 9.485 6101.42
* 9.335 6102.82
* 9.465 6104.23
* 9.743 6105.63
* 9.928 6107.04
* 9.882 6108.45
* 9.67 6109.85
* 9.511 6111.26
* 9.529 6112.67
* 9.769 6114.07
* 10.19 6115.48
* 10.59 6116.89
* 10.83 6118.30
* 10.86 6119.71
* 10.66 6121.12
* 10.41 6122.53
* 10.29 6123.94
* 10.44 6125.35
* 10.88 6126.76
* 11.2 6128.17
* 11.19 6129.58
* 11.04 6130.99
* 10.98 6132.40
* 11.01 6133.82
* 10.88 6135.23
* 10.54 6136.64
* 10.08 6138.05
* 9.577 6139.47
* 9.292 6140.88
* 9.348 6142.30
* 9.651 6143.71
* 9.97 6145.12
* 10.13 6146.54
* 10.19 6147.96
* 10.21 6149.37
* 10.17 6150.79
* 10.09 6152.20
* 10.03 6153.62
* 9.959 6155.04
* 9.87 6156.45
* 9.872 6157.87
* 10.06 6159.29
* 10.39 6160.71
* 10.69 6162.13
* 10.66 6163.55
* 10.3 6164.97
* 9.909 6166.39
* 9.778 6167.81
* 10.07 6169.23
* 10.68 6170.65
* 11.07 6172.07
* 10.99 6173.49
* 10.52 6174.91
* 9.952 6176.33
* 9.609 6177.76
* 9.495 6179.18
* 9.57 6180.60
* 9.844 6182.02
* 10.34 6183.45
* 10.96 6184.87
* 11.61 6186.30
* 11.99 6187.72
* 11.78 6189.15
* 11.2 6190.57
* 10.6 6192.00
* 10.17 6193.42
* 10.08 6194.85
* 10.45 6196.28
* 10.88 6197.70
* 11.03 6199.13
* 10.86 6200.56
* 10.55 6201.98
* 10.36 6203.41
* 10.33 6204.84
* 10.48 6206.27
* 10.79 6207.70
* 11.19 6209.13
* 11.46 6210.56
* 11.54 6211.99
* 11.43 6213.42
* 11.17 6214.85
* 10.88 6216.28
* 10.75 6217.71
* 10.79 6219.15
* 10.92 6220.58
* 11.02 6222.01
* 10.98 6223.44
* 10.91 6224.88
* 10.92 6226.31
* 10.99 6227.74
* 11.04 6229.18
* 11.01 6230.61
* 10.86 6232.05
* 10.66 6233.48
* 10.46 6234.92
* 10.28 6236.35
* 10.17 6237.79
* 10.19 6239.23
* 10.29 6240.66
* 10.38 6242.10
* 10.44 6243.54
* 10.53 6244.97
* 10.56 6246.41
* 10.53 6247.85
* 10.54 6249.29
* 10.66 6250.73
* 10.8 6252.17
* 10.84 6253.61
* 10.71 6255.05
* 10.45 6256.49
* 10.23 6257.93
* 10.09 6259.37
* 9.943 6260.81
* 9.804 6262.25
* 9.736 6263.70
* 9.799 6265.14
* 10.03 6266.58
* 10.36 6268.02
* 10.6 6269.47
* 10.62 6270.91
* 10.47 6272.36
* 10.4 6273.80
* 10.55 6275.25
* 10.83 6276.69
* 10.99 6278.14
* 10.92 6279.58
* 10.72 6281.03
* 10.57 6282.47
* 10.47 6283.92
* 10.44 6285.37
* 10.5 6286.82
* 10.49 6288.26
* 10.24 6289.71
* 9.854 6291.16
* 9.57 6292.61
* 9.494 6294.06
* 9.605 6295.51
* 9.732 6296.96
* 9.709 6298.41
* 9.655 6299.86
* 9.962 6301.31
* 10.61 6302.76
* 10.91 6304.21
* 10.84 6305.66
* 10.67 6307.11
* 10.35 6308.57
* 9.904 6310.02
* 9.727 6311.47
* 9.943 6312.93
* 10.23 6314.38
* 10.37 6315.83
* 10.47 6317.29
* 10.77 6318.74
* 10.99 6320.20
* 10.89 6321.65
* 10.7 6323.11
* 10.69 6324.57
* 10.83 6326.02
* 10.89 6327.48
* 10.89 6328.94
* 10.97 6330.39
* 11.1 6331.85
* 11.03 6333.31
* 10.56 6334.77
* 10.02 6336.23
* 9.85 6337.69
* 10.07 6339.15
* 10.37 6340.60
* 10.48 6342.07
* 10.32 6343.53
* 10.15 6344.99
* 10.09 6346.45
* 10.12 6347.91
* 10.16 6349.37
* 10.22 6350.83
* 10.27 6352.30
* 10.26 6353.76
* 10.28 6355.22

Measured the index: 1.18 angstrom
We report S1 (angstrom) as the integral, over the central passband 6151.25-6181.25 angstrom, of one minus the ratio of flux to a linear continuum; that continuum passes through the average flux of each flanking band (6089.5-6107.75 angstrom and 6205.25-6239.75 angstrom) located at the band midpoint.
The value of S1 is 0.8 angstrom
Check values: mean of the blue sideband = 9.92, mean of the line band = 10.2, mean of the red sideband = 10.9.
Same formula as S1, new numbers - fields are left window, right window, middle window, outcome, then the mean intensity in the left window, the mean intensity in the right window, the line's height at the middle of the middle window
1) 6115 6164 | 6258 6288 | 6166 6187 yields 0.1 angstrom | 10.3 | 10.4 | 10.4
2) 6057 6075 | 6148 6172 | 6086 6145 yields -1.1 angstrom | 9.9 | 10.2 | 10.1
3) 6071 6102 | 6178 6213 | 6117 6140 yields -0.4 angstrom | 10.4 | 10.7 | 10.5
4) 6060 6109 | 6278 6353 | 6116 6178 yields -1.0 angstrom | 10.1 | 10.4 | 10.2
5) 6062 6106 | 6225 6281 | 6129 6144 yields -0.1 angstrom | 10.2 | 10.5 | 10.3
